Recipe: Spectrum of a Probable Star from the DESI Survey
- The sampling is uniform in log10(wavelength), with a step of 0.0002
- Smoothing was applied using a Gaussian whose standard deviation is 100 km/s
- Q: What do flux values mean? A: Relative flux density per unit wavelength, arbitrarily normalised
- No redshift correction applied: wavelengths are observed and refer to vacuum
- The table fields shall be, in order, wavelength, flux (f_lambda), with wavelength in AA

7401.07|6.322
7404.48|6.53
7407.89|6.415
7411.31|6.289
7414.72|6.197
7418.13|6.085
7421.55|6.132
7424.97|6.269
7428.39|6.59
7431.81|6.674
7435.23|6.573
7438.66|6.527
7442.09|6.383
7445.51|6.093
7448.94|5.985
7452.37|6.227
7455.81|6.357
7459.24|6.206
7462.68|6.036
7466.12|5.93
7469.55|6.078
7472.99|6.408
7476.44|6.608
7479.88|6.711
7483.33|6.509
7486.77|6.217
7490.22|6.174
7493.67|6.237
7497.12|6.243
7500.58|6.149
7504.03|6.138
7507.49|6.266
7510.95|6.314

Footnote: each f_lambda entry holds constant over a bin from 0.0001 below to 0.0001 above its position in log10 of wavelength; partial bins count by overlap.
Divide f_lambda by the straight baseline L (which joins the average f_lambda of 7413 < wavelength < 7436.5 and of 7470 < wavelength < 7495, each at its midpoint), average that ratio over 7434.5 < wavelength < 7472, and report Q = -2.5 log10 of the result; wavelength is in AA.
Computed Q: 0.028 mag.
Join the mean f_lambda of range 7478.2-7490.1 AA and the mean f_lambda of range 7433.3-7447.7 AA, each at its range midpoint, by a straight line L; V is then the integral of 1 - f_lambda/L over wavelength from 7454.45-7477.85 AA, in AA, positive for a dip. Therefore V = 0.7 AA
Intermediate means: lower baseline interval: 6.39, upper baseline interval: 6.44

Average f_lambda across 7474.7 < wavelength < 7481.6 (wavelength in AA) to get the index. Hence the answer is 6.66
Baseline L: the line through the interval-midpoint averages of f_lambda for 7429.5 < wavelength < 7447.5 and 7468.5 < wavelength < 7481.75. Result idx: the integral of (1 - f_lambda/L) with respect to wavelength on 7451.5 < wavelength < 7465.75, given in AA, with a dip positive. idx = 0.6 AA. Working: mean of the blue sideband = 6.45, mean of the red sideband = 6.47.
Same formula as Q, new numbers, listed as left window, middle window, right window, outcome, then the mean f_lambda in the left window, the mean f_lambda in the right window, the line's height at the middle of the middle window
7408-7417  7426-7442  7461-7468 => -0.07 mag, 6.26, 5.99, 6.15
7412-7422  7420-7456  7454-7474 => -0.03 mag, 6.16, 6.16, 6.16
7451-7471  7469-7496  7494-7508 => -0.04 mag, 6.14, 6.2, 6.17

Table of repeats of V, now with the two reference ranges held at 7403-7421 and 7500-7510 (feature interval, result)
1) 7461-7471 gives 0.4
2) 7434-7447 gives -0.3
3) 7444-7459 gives 0.2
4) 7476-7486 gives -0.6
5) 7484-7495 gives 0.0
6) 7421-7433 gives -0.3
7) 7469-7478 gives -0.2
